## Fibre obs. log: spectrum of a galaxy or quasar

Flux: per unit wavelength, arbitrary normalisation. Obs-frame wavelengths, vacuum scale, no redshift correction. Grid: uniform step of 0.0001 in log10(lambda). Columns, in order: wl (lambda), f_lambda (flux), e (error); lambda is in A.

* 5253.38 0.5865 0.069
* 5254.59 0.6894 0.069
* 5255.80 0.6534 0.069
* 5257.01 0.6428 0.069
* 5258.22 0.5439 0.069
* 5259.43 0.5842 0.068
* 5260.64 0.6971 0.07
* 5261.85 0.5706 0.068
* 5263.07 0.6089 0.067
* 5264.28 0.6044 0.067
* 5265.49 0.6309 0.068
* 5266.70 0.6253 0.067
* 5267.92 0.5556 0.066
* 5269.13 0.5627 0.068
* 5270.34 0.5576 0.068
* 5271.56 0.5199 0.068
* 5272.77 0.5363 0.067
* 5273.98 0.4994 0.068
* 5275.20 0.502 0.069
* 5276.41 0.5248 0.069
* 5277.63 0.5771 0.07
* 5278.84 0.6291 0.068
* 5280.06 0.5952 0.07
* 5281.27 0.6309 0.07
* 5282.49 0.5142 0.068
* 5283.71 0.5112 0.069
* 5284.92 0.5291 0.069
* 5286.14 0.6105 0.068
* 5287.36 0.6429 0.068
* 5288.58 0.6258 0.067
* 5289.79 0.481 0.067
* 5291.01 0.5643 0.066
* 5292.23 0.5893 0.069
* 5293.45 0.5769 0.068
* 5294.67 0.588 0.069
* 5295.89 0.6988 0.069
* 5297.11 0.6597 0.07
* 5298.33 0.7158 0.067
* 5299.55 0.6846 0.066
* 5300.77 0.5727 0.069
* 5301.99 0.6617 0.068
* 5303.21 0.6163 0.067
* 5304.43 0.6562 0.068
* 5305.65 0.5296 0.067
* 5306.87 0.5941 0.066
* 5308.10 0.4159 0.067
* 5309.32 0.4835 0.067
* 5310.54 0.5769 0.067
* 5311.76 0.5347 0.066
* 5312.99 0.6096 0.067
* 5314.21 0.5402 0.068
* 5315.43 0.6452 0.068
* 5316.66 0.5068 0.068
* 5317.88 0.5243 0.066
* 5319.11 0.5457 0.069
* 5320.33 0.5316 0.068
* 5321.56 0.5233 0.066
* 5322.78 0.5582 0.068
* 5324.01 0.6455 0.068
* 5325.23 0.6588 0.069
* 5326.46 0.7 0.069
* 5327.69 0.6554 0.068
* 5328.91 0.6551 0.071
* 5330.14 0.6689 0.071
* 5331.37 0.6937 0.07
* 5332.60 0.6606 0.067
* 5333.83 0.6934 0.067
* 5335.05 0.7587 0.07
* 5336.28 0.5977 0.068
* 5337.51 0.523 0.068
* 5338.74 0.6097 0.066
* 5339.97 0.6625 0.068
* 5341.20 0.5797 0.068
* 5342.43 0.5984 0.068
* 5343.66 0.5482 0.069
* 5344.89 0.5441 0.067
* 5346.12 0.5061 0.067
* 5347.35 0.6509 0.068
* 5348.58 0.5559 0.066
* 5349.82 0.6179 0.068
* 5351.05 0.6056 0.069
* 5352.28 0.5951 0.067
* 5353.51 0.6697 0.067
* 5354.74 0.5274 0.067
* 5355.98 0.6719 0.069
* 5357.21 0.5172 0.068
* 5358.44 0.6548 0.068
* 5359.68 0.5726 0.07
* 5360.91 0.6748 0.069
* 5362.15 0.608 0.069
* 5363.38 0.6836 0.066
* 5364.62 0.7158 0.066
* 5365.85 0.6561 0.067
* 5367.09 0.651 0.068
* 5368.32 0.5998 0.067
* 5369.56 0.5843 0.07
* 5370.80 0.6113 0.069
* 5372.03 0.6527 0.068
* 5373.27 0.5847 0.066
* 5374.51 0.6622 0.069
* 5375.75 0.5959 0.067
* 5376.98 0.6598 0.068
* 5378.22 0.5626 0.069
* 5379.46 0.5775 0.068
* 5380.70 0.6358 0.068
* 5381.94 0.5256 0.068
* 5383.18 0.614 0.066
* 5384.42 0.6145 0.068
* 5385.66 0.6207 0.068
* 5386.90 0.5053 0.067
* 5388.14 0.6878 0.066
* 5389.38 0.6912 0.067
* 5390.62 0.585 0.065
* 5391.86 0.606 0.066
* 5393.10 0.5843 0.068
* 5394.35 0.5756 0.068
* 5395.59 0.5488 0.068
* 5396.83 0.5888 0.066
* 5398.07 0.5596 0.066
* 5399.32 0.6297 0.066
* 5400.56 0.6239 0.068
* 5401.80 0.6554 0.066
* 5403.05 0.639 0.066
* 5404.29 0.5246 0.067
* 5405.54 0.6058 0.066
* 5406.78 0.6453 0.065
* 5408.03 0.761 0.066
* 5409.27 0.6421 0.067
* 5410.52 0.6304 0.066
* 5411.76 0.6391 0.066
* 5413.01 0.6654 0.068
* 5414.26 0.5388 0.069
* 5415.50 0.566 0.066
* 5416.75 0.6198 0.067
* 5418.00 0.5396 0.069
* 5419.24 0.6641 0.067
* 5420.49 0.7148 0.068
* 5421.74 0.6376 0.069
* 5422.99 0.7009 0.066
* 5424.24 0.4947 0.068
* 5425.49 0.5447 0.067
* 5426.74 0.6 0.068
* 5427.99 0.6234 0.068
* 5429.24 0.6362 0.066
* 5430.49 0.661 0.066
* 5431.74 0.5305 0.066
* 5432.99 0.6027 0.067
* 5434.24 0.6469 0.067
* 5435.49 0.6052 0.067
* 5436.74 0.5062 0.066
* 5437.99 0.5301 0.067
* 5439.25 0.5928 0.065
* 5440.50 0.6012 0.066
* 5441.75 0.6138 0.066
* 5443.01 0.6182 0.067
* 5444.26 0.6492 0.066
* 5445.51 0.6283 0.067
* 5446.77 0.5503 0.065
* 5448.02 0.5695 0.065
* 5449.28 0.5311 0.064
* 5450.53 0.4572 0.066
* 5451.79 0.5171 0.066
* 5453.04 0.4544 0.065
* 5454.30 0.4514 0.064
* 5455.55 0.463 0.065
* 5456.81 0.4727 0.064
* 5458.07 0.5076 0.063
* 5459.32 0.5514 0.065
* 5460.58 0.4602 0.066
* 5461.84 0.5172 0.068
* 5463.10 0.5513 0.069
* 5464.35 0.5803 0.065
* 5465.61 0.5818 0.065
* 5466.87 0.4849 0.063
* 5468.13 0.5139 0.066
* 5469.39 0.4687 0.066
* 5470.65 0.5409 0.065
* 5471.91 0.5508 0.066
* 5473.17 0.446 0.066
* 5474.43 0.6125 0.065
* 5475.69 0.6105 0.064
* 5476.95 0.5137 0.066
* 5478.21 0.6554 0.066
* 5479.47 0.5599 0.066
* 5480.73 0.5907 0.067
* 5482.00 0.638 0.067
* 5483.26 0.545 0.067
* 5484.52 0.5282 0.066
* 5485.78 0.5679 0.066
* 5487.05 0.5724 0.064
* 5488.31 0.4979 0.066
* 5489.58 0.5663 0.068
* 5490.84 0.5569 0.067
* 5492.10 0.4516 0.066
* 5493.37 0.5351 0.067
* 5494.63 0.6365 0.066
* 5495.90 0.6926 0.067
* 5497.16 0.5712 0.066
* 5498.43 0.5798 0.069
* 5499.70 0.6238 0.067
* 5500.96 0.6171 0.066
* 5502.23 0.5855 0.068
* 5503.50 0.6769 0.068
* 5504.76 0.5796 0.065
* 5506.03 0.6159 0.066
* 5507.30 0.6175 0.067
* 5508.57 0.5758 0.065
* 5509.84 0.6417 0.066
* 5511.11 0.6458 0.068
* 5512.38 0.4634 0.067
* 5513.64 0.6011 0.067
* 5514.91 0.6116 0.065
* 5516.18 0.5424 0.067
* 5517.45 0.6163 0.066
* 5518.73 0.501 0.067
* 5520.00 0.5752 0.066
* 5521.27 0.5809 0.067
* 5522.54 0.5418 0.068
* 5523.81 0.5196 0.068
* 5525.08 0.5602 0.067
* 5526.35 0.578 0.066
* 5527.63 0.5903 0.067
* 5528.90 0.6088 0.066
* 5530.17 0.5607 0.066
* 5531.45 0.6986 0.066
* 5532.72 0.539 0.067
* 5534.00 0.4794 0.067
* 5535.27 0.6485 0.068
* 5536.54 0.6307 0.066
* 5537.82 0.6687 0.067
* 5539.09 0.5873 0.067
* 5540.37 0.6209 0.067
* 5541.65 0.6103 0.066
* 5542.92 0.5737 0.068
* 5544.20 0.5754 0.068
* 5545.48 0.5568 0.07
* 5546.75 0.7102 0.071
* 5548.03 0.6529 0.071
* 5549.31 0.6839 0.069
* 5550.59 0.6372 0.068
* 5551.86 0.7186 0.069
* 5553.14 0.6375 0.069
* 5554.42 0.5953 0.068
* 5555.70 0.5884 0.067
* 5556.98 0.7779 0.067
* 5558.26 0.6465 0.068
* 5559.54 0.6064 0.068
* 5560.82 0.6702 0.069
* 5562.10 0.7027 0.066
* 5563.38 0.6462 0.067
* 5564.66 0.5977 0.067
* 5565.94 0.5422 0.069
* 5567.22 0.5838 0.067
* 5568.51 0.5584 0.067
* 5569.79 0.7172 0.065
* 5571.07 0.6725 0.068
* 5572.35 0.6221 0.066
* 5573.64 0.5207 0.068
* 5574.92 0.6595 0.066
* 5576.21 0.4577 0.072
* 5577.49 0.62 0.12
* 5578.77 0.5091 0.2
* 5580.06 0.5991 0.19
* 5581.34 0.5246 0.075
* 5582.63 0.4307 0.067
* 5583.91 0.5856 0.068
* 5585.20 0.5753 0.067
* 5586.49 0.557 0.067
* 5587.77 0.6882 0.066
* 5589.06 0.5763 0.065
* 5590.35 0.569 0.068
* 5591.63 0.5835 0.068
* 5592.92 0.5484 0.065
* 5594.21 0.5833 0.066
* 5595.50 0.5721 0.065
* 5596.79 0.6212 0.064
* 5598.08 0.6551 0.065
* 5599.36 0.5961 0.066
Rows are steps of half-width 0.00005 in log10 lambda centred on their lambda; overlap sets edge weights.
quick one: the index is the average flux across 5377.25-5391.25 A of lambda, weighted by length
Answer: 0.603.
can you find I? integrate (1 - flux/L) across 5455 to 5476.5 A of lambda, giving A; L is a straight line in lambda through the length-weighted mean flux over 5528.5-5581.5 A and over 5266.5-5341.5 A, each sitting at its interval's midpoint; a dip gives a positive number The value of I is 2.9 A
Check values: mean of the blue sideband 0.592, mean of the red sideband 0.616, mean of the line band 0.524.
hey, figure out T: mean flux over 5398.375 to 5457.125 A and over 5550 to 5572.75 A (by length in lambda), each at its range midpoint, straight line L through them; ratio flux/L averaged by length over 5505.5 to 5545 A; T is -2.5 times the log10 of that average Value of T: 0.074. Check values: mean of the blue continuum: 0.592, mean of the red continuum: 0.641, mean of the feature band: 0.586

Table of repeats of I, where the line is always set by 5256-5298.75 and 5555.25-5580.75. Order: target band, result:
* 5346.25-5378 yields -1.4 A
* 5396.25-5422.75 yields -1.1 A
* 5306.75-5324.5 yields 1.3 A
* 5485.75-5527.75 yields 2.1 A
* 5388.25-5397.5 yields -0.1 A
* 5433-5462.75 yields 2.9 A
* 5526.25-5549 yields 0.2 A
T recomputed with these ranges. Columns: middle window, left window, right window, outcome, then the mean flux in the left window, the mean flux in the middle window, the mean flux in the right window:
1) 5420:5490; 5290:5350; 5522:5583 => 0.08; 0.601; 0.561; 0.606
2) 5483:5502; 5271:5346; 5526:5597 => 0.06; 0.591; 0.57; 0.605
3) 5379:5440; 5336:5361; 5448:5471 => -0.12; 0.593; 0.607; 0.507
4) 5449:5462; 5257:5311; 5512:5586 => 0.21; 0.584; 0.487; 0.599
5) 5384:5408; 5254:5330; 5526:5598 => -0.02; 0.589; 0.609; 0.605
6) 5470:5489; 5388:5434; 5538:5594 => 0.09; 0.615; 0.562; 0.607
